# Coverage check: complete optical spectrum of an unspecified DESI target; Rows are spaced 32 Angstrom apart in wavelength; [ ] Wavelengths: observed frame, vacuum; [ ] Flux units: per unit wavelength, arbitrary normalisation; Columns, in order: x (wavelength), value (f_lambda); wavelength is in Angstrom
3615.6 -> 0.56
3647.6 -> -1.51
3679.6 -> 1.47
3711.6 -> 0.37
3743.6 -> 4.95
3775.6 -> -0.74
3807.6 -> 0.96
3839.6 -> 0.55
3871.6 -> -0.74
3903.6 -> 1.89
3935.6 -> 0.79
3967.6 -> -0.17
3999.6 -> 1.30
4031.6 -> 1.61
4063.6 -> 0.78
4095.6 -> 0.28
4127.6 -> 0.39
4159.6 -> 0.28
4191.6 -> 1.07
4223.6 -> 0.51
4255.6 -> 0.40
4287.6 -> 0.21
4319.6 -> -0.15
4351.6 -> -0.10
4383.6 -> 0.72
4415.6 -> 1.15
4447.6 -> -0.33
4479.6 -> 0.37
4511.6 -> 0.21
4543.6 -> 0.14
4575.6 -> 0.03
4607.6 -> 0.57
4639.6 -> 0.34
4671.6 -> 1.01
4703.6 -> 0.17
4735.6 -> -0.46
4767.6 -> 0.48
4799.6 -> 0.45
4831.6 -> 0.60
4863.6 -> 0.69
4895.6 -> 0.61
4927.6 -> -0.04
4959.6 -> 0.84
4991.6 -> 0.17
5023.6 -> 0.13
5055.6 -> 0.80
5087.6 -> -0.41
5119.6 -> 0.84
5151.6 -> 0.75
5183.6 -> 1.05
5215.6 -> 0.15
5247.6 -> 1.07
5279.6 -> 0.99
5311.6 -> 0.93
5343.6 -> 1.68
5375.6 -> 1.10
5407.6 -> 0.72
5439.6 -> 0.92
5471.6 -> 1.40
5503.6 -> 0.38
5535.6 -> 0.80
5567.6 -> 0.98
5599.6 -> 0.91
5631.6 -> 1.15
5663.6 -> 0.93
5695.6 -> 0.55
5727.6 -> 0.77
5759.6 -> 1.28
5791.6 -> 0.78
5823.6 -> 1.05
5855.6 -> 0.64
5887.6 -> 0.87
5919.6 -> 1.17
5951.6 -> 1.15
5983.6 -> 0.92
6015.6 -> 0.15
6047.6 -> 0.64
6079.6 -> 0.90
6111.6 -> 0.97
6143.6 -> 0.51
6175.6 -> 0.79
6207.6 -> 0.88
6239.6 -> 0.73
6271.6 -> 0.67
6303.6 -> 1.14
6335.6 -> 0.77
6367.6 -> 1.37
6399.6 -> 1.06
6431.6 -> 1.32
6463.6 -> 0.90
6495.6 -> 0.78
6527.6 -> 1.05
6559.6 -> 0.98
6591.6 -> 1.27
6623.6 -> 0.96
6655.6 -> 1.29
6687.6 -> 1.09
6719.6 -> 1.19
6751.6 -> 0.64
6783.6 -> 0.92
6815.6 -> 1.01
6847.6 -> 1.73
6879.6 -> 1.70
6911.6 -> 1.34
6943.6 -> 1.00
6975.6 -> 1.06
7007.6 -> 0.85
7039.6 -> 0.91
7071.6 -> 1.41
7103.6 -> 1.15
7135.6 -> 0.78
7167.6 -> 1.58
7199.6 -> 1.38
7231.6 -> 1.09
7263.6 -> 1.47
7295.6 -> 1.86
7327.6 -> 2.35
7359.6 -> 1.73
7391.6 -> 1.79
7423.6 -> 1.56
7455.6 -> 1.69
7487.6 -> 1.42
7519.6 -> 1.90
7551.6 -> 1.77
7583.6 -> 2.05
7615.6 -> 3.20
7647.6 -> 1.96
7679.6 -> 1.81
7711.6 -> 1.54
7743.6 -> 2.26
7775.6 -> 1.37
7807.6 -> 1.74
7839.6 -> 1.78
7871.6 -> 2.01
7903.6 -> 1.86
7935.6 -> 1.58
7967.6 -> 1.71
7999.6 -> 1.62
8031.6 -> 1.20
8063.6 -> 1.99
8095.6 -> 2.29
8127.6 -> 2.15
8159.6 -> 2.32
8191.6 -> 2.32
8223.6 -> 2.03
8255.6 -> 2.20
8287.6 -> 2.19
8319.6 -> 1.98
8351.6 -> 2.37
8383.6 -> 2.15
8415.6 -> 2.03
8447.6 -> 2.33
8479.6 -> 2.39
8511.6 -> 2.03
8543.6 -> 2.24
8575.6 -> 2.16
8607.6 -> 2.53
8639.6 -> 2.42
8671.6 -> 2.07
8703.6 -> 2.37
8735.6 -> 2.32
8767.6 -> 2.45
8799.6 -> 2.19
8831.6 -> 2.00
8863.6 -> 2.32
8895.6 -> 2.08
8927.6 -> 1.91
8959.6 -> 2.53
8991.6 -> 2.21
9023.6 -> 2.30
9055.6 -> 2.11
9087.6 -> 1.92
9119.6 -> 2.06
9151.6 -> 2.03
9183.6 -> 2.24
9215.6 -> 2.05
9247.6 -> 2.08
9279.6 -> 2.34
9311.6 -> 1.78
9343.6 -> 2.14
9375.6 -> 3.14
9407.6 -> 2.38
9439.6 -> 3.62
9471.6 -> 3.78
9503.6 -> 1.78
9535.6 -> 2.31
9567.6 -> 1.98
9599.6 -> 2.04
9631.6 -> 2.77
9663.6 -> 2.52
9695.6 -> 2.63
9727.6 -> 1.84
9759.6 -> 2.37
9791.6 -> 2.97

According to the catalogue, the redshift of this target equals 0.81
